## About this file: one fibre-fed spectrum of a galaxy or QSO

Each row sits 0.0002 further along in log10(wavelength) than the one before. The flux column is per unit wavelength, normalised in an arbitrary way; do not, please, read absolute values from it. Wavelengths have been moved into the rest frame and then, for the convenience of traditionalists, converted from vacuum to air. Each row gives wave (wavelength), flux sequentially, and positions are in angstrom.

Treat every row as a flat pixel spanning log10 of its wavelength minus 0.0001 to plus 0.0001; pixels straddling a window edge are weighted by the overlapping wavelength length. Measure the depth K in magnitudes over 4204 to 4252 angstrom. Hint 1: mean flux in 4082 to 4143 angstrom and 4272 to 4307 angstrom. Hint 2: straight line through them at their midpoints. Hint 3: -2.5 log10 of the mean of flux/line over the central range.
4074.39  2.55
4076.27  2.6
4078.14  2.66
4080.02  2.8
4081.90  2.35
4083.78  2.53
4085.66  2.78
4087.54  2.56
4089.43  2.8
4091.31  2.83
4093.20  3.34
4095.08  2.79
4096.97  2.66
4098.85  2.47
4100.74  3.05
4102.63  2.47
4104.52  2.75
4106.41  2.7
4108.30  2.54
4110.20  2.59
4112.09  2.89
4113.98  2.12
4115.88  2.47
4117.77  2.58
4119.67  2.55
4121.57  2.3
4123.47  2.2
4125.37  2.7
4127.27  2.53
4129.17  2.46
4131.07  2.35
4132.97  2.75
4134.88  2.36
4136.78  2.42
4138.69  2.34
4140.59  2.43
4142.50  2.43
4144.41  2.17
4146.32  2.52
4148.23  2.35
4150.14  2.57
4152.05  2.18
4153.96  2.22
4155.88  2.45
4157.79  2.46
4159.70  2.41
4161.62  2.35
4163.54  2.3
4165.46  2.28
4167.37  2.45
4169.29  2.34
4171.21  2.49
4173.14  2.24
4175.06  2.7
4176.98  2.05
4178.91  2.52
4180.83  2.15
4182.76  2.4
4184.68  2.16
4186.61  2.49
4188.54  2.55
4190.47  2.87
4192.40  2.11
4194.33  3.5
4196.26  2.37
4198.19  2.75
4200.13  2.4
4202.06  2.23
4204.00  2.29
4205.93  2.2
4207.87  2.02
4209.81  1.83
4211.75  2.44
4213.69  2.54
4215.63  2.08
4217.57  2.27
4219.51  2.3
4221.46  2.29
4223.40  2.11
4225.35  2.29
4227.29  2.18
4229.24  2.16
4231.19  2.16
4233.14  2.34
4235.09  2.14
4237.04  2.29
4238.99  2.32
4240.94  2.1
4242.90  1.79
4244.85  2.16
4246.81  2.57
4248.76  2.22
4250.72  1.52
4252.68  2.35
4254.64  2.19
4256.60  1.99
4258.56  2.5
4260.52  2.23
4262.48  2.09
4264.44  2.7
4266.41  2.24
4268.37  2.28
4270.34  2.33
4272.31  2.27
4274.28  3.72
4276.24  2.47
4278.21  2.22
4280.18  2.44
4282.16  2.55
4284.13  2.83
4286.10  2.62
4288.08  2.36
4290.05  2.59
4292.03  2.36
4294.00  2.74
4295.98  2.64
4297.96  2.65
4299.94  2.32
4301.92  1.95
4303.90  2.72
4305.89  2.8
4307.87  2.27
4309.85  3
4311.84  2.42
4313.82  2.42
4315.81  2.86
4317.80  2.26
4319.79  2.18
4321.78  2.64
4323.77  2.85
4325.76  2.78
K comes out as 0.18 mag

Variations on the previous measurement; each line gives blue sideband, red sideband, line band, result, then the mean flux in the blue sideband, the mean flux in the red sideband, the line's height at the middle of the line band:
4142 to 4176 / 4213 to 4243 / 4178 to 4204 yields -0.08 mag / 2.38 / 2.22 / 2.31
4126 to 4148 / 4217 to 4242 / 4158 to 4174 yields 0.00 mag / 2.43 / 2.22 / 2.37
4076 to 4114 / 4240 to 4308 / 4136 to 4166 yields 0.10 mag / 2.7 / 2.4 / 2.6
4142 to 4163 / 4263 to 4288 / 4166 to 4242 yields 0.05 mag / 2.37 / 2.54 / 2.44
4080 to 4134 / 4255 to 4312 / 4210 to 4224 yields 0.12 mag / 2.61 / 2.49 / 2.54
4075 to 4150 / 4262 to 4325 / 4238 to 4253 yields 0.20 mag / 2.57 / 2.53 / 2.54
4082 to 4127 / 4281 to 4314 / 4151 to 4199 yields 0.07 mag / 2.63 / 2.55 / 2.6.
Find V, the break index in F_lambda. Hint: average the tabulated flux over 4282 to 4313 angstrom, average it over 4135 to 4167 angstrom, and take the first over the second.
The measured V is 1.1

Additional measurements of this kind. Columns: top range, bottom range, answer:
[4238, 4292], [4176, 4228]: 1.00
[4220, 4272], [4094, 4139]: 0.87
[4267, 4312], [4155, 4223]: 1.07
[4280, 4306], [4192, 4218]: 1.07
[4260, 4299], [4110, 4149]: 1.03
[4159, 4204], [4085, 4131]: 0.93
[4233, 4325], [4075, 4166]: 0.96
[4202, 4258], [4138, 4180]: 0.92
